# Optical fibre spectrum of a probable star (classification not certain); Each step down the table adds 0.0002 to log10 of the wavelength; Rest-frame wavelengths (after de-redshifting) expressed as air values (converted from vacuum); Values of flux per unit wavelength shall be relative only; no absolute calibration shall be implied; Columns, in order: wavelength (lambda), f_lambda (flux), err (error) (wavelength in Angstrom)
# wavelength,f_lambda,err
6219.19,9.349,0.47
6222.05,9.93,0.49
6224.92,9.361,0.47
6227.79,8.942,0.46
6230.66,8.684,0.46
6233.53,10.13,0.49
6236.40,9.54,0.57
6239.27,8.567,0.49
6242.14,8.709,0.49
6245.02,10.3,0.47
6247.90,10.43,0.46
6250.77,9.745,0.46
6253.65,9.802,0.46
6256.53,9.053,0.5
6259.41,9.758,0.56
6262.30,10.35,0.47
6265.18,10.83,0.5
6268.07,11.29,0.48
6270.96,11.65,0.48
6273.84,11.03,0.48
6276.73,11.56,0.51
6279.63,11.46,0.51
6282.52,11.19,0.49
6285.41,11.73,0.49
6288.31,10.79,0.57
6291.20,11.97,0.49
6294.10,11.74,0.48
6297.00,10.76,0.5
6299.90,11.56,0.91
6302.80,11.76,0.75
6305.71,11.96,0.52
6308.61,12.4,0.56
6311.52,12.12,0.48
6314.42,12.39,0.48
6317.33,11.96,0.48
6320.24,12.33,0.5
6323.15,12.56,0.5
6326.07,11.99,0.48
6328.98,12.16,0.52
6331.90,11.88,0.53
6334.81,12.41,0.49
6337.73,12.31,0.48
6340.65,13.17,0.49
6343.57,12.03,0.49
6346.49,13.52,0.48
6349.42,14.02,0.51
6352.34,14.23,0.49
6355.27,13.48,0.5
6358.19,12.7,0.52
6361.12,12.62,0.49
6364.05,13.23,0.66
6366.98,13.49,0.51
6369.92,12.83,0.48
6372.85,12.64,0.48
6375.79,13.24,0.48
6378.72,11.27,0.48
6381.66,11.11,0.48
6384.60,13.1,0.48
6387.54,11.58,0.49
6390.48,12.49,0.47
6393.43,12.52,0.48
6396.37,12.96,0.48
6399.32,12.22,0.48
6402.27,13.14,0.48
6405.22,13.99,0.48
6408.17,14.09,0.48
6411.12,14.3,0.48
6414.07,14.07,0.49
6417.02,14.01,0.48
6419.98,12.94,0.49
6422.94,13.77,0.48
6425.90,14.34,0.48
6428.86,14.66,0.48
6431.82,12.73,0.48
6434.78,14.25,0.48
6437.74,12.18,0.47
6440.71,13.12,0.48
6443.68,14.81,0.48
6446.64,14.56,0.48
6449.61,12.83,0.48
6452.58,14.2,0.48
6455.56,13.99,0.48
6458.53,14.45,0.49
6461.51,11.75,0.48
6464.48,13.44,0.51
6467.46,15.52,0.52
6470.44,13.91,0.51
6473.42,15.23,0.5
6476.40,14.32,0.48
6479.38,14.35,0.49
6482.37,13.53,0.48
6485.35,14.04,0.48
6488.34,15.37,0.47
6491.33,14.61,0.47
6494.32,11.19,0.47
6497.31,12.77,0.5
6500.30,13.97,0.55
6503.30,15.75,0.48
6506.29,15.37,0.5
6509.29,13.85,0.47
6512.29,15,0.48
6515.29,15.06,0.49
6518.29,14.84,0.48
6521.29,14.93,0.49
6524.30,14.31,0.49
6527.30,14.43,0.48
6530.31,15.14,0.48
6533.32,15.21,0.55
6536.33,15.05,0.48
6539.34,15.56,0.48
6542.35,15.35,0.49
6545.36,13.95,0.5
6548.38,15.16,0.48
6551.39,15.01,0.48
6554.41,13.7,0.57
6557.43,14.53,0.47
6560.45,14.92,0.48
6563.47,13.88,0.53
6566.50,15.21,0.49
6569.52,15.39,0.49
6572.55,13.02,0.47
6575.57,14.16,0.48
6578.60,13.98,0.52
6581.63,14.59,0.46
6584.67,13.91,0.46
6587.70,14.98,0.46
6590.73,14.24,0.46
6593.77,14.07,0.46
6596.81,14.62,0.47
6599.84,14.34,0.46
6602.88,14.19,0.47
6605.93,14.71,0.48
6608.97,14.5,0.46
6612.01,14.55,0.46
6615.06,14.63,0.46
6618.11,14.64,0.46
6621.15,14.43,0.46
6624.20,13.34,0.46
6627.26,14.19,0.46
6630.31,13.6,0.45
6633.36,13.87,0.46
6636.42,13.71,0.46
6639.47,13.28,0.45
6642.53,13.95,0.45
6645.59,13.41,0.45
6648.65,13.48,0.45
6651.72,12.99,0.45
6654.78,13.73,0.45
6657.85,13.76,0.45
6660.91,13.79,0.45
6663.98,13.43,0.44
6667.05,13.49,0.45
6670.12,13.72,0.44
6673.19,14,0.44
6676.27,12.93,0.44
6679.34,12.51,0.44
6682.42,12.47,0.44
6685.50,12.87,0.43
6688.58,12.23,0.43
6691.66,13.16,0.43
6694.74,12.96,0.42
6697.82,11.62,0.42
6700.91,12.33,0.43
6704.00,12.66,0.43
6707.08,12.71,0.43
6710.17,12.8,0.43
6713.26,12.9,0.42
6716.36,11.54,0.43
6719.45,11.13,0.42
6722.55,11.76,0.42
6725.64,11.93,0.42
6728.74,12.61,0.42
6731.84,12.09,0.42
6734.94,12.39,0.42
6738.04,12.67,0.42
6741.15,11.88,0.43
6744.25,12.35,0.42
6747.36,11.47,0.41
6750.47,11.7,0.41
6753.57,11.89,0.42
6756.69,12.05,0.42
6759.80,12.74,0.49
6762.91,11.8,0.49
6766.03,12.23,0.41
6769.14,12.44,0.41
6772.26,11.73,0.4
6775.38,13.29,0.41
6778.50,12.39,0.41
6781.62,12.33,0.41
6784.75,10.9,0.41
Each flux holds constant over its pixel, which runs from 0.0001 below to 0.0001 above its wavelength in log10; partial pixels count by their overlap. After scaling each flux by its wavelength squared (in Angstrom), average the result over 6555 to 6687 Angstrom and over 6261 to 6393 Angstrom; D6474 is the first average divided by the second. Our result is 1.25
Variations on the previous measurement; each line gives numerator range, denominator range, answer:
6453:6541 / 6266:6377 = 1.24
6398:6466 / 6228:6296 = 1.38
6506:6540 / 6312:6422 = 1.21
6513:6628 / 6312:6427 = 1.20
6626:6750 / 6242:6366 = 1.23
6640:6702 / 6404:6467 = 1.03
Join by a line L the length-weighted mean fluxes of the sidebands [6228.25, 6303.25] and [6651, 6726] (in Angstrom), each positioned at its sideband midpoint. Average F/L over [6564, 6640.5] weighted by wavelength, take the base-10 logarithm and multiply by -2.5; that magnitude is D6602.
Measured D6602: -0.16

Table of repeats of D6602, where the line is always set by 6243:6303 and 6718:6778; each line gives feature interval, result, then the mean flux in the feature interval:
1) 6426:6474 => -0.22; 13.8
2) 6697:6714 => -0.05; 12.5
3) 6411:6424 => -0.22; 13.8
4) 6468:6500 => -0.22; 14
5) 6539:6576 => -0.25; 14.6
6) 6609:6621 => -0.23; 14.6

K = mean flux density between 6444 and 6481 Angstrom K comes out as 14.1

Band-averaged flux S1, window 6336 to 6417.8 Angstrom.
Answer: 13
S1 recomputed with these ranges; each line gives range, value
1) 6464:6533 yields 14.4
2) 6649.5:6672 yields 13.6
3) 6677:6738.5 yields 12.4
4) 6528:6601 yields 14.6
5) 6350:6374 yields 13.2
